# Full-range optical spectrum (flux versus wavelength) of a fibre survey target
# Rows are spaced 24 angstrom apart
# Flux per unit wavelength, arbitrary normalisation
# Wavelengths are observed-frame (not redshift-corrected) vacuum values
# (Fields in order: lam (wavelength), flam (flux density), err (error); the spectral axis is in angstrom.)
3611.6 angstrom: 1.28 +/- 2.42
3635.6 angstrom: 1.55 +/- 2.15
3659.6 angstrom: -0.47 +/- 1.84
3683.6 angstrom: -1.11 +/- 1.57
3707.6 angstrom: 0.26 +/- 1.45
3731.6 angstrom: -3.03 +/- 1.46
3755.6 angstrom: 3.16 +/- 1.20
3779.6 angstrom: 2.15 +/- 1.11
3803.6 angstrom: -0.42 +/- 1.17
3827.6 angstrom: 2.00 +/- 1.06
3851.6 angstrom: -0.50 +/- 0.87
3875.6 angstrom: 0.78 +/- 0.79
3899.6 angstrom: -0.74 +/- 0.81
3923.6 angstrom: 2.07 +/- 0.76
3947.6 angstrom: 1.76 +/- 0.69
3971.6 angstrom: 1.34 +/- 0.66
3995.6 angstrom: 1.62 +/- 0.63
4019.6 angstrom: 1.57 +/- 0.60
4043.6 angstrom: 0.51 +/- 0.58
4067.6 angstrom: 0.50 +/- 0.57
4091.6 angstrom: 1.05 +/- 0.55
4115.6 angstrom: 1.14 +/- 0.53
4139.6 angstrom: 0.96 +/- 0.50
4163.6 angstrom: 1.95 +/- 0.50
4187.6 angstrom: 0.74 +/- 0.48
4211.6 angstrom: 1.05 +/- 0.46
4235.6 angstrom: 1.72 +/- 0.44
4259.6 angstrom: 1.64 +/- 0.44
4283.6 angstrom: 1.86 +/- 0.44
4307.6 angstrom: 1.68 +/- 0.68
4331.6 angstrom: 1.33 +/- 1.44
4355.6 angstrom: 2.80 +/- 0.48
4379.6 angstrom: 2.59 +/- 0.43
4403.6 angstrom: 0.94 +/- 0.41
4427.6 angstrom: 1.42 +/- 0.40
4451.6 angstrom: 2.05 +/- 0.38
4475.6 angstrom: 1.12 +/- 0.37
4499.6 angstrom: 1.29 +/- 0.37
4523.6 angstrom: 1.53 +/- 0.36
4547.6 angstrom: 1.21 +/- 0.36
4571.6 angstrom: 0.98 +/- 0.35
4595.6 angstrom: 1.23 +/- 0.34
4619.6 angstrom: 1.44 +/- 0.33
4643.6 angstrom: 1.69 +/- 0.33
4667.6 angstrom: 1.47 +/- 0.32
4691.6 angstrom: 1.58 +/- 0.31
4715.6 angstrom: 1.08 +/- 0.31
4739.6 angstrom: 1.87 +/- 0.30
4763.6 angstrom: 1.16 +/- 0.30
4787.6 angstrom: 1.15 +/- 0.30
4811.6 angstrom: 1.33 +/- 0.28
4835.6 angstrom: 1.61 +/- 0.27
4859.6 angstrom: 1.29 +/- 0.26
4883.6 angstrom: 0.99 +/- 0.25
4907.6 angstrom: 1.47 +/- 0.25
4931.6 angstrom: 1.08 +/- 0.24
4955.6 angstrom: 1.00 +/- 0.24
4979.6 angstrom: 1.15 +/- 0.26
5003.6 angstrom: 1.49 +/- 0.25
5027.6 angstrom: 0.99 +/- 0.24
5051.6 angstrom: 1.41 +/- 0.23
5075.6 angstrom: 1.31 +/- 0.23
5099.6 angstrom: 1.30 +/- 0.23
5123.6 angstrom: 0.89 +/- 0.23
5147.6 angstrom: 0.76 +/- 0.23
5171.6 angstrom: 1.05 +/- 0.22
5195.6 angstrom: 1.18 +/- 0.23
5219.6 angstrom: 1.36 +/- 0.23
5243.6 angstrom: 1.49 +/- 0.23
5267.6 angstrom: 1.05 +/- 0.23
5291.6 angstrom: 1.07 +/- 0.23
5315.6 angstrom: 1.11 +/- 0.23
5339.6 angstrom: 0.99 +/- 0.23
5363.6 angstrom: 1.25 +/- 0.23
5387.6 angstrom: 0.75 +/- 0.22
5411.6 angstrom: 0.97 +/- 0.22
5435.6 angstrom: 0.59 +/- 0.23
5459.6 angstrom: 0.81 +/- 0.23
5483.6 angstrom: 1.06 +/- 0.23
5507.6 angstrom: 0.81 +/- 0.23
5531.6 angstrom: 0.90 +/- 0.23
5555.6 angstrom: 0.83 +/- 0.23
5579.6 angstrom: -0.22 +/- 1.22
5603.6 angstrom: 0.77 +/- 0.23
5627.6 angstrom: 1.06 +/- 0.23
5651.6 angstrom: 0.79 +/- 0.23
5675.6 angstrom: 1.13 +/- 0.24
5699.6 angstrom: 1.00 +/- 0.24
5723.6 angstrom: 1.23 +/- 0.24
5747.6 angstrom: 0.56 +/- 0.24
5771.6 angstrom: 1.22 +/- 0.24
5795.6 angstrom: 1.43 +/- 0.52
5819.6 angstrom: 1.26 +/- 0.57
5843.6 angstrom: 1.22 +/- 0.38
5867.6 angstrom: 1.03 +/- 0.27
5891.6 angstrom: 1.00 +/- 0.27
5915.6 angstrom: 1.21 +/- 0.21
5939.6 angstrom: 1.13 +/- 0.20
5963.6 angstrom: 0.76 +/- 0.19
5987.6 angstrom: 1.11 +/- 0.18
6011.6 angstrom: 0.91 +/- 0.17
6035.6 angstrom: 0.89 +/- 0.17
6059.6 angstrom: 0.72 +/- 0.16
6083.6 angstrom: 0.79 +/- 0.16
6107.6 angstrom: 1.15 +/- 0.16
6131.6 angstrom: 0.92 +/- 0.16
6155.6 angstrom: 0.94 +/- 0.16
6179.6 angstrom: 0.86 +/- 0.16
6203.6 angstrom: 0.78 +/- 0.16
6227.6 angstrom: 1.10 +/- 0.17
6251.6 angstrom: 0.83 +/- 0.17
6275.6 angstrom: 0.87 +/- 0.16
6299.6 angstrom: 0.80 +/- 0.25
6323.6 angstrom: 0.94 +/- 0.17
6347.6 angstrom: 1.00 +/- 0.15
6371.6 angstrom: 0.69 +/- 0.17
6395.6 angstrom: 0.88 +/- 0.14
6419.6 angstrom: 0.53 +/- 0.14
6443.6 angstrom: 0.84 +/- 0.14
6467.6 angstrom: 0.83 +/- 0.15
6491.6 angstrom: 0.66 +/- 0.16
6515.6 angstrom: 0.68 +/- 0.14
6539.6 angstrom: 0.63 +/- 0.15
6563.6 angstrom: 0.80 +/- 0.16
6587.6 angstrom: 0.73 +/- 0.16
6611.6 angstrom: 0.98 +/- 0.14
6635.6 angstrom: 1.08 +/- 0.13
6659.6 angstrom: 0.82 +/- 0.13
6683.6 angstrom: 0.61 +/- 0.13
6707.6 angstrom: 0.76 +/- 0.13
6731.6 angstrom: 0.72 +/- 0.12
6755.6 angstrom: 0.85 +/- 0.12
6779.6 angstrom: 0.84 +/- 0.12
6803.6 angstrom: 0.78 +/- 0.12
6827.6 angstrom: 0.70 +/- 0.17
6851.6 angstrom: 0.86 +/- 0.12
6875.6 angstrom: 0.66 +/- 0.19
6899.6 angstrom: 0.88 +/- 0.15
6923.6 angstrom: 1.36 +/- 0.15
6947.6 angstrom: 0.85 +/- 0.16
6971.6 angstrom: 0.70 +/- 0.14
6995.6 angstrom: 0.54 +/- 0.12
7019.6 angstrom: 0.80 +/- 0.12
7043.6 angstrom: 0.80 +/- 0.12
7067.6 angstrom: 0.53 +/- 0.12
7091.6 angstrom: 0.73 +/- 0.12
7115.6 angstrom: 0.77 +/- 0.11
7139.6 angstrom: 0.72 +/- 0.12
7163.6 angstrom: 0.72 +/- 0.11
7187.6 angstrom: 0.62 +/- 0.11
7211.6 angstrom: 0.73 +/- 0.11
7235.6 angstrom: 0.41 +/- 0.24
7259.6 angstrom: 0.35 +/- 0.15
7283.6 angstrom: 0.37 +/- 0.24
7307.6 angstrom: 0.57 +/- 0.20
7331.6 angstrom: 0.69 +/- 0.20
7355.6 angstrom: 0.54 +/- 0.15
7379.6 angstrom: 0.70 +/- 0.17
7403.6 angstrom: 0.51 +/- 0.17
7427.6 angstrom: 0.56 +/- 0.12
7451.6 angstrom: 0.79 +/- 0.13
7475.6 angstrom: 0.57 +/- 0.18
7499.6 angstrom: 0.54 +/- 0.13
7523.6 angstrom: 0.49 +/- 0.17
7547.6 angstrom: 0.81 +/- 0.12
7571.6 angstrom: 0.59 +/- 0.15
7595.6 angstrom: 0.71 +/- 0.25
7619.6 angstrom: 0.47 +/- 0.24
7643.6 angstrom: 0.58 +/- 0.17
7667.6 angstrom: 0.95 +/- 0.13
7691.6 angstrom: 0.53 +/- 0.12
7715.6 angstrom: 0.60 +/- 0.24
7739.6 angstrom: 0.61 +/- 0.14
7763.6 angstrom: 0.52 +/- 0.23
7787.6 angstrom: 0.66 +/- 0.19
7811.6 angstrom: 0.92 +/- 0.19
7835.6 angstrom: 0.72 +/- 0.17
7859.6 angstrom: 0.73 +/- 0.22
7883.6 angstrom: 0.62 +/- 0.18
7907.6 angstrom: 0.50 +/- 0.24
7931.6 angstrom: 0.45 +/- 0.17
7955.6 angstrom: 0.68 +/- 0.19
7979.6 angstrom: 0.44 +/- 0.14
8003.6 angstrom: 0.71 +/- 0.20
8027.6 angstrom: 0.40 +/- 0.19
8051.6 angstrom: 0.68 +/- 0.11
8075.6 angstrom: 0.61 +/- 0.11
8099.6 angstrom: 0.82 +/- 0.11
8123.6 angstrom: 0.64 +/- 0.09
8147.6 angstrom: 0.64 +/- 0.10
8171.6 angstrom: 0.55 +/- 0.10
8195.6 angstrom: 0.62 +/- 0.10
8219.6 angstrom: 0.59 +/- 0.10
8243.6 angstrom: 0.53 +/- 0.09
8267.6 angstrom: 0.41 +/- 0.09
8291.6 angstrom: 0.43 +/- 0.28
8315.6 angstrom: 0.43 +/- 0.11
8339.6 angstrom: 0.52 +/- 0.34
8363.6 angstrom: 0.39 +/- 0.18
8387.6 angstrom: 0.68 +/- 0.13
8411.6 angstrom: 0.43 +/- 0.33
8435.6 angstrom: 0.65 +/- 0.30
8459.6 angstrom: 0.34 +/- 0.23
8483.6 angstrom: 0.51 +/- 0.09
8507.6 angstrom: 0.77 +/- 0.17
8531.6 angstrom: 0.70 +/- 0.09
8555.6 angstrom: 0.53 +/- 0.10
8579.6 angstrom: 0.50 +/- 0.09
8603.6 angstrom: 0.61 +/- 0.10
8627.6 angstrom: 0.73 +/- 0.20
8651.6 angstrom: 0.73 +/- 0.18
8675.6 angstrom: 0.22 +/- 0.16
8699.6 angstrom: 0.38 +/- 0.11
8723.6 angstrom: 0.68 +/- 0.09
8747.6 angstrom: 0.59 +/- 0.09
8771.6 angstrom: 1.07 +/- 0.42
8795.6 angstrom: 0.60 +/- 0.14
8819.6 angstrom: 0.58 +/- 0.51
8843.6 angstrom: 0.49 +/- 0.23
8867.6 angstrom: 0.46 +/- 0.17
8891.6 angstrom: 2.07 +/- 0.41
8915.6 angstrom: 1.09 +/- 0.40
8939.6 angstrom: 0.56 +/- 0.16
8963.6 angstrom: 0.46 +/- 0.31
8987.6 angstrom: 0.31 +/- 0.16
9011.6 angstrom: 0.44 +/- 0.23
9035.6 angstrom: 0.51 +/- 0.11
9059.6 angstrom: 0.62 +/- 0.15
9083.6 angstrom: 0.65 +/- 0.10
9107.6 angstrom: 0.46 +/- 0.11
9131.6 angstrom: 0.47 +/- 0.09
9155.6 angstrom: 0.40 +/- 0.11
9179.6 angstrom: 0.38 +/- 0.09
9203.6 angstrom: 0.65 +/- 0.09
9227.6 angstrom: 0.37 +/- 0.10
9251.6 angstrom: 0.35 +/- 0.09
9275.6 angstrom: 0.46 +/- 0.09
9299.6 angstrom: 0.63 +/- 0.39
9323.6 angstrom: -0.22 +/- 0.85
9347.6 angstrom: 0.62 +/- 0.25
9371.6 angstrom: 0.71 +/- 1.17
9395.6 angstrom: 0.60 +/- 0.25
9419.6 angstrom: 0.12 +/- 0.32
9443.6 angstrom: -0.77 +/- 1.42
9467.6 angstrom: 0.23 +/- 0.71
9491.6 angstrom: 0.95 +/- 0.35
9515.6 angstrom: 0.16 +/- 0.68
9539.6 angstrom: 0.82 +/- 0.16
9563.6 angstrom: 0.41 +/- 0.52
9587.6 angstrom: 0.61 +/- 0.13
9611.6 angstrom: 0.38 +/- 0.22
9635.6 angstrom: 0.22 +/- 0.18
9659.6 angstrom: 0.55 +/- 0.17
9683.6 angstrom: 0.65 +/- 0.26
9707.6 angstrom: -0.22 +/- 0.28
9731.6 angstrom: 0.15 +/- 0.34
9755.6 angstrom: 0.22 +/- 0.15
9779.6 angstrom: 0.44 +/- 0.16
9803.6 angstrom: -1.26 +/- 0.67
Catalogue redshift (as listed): 0.05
